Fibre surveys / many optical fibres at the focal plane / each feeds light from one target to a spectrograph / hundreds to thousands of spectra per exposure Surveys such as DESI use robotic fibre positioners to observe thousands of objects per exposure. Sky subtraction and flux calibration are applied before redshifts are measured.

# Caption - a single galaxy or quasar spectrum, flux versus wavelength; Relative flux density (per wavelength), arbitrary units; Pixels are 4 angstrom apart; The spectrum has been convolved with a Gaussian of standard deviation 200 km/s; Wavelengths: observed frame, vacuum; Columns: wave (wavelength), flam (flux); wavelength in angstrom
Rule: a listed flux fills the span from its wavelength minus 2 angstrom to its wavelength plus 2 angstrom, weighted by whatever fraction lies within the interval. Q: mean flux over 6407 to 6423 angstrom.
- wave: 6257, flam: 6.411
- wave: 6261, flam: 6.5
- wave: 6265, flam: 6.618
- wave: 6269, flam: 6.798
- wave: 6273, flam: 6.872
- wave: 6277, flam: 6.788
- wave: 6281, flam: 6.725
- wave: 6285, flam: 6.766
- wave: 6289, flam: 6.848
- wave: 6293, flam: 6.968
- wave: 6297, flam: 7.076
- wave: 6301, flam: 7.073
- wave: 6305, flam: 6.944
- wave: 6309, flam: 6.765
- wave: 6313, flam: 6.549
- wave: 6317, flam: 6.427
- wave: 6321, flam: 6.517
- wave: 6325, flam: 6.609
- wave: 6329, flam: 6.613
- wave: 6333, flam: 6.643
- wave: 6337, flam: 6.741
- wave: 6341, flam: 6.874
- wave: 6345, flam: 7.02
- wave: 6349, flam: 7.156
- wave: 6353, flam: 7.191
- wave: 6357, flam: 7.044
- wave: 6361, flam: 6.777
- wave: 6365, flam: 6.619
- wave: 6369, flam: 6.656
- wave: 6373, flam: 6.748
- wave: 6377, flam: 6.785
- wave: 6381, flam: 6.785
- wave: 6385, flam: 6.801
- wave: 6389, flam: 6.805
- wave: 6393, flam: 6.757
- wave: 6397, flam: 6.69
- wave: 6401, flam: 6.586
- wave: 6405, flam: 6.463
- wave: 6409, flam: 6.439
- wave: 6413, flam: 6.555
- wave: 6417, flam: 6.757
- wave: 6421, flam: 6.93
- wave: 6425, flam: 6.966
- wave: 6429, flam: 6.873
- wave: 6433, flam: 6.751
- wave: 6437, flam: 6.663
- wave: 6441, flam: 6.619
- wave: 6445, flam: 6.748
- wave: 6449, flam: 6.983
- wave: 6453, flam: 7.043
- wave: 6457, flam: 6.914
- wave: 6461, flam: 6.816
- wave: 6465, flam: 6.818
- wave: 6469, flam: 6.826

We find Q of 6.67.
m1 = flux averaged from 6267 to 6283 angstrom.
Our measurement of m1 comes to 6.8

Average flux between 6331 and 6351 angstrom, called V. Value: 6.89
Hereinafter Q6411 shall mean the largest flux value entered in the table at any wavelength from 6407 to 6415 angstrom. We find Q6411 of 6.555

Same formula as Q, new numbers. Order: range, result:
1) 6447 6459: 6.98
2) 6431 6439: 6.71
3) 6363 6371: 6.64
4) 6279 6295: 6.83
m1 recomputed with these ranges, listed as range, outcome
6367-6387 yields 6.75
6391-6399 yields 6.72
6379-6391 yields 6.8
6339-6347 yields 6.95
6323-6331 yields 6.61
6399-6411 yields 6.5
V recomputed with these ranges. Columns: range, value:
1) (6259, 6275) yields 6.7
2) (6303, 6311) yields 6.85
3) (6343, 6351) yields 7.09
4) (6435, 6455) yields 6.81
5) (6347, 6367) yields 6.96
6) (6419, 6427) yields 6.95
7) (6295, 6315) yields 6.88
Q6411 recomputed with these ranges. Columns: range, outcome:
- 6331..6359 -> 7.191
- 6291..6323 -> 7.076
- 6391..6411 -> 6.757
